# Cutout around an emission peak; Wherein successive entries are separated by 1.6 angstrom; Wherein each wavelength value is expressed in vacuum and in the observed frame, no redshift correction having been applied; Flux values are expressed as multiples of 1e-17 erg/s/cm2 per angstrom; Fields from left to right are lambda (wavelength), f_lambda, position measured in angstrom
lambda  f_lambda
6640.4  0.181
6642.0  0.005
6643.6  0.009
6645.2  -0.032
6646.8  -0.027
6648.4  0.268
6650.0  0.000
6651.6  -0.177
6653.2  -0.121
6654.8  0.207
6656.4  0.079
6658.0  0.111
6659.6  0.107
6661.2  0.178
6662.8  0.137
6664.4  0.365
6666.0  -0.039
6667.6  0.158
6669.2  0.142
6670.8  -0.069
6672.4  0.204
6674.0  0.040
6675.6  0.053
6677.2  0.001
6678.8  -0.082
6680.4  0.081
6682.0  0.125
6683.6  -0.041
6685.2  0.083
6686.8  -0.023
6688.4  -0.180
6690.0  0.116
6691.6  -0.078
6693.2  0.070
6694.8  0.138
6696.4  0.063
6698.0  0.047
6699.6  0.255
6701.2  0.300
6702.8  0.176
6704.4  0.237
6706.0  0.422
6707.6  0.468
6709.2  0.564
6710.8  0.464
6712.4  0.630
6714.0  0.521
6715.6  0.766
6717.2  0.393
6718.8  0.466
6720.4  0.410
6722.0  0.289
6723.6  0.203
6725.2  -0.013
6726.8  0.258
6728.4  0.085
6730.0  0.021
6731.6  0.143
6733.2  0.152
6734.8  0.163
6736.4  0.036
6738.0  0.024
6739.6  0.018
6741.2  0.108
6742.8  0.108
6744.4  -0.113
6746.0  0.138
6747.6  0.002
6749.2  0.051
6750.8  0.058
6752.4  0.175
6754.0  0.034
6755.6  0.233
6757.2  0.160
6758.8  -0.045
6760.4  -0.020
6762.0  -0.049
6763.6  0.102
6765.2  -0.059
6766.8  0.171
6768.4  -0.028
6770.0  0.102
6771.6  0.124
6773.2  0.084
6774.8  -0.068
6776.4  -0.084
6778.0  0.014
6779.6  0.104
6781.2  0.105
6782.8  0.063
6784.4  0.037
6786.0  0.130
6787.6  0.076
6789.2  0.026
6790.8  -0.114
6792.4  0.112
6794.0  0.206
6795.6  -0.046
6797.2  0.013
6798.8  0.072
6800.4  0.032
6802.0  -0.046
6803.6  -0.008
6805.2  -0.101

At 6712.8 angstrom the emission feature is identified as C III] 1909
